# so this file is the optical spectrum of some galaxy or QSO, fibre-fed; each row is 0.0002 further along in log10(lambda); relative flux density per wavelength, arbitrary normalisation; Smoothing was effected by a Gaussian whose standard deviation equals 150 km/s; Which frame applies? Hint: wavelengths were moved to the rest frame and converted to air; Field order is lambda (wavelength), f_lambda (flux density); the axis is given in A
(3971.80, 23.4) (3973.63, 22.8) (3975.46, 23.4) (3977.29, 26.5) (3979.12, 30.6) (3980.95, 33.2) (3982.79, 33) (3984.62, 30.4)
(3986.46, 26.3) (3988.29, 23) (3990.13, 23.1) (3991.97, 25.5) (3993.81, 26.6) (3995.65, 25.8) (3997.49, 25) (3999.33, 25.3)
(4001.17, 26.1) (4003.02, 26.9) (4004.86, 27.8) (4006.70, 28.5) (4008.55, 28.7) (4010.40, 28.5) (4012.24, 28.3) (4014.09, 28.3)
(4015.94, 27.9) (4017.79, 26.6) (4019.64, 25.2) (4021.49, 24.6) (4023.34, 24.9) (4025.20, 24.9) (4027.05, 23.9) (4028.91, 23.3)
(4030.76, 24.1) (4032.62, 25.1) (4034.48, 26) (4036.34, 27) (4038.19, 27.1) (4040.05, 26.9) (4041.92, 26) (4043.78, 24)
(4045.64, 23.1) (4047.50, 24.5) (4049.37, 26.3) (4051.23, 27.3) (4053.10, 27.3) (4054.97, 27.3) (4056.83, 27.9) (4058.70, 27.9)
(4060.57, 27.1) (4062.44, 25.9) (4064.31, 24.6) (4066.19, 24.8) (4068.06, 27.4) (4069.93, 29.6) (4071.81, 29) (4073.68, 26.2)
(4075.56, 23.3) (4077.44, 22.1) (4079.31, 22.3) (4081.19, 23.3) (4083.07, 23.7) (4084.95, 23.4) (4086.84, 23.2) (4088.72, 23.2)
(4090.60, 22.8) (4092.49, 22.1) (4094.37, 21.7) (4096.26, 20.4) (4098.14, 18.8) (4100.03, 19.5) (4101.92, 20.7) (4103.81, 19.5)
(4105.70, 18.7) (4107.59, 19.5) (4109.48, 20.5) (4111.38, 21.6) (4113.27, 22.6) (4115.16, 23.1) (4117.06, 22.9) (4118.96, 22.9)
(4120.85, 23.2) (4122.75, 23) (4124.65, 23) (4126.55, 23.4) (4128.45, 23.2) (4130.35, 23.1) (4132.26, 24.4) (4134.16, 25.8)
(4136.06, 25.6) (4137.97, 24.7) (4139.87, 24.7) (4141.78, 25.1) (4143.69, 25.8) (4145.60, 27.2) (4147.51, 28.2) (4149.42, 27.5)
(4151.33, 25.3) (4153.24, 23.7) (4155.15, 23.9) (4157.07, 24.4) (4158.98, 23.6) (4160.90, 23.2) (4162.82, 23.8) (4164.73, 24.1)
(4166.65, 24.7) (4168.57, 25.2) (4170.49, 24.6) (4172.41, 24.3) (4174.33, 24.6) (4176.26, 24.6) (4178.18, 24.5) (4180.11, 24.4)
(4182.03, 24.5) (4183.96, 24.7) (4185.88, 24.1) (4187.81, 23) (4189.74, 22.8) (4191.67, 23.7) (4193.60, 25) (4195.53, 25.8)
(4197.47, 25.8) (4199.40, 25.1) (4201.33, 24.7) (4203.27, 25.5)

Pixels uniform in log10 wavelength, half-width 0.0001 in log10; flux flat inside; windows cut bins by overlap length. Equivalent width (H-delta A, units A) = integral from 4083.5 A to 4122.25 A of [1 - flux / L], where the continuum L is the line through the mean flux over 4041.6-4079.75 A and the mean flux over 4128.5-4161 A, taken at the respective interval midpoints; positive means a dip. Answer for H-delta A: 5.99 A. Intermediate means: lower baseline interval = 26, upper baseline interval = 25.1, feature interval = 21.6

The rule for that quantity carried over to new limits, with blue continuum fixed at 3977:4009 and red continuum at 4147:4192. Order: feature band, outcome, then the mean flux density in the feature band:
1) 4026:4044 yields 0.9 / 25.4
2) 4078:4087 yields 1.0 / 23.1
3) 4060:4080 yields 0.3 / 25.7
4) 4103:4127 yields 3.3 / 21.8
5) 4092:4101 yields 1.8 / 20.4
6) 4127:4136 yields 0.3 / 24.2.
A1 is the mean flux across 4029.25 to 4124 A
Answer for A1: 24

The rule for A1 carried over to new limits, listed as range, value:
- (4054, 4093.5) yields 25.1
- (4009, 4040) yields 26.1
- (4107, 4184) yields 24.1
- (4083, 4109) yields 21.1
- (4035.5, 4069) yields 26.2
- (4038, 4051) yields 25.4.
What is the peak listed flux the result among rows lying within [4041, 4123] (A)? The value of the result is 29.6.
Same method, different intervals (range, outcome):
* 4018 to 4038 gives 27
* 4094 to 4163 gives 28.2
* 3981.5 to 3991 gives 33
